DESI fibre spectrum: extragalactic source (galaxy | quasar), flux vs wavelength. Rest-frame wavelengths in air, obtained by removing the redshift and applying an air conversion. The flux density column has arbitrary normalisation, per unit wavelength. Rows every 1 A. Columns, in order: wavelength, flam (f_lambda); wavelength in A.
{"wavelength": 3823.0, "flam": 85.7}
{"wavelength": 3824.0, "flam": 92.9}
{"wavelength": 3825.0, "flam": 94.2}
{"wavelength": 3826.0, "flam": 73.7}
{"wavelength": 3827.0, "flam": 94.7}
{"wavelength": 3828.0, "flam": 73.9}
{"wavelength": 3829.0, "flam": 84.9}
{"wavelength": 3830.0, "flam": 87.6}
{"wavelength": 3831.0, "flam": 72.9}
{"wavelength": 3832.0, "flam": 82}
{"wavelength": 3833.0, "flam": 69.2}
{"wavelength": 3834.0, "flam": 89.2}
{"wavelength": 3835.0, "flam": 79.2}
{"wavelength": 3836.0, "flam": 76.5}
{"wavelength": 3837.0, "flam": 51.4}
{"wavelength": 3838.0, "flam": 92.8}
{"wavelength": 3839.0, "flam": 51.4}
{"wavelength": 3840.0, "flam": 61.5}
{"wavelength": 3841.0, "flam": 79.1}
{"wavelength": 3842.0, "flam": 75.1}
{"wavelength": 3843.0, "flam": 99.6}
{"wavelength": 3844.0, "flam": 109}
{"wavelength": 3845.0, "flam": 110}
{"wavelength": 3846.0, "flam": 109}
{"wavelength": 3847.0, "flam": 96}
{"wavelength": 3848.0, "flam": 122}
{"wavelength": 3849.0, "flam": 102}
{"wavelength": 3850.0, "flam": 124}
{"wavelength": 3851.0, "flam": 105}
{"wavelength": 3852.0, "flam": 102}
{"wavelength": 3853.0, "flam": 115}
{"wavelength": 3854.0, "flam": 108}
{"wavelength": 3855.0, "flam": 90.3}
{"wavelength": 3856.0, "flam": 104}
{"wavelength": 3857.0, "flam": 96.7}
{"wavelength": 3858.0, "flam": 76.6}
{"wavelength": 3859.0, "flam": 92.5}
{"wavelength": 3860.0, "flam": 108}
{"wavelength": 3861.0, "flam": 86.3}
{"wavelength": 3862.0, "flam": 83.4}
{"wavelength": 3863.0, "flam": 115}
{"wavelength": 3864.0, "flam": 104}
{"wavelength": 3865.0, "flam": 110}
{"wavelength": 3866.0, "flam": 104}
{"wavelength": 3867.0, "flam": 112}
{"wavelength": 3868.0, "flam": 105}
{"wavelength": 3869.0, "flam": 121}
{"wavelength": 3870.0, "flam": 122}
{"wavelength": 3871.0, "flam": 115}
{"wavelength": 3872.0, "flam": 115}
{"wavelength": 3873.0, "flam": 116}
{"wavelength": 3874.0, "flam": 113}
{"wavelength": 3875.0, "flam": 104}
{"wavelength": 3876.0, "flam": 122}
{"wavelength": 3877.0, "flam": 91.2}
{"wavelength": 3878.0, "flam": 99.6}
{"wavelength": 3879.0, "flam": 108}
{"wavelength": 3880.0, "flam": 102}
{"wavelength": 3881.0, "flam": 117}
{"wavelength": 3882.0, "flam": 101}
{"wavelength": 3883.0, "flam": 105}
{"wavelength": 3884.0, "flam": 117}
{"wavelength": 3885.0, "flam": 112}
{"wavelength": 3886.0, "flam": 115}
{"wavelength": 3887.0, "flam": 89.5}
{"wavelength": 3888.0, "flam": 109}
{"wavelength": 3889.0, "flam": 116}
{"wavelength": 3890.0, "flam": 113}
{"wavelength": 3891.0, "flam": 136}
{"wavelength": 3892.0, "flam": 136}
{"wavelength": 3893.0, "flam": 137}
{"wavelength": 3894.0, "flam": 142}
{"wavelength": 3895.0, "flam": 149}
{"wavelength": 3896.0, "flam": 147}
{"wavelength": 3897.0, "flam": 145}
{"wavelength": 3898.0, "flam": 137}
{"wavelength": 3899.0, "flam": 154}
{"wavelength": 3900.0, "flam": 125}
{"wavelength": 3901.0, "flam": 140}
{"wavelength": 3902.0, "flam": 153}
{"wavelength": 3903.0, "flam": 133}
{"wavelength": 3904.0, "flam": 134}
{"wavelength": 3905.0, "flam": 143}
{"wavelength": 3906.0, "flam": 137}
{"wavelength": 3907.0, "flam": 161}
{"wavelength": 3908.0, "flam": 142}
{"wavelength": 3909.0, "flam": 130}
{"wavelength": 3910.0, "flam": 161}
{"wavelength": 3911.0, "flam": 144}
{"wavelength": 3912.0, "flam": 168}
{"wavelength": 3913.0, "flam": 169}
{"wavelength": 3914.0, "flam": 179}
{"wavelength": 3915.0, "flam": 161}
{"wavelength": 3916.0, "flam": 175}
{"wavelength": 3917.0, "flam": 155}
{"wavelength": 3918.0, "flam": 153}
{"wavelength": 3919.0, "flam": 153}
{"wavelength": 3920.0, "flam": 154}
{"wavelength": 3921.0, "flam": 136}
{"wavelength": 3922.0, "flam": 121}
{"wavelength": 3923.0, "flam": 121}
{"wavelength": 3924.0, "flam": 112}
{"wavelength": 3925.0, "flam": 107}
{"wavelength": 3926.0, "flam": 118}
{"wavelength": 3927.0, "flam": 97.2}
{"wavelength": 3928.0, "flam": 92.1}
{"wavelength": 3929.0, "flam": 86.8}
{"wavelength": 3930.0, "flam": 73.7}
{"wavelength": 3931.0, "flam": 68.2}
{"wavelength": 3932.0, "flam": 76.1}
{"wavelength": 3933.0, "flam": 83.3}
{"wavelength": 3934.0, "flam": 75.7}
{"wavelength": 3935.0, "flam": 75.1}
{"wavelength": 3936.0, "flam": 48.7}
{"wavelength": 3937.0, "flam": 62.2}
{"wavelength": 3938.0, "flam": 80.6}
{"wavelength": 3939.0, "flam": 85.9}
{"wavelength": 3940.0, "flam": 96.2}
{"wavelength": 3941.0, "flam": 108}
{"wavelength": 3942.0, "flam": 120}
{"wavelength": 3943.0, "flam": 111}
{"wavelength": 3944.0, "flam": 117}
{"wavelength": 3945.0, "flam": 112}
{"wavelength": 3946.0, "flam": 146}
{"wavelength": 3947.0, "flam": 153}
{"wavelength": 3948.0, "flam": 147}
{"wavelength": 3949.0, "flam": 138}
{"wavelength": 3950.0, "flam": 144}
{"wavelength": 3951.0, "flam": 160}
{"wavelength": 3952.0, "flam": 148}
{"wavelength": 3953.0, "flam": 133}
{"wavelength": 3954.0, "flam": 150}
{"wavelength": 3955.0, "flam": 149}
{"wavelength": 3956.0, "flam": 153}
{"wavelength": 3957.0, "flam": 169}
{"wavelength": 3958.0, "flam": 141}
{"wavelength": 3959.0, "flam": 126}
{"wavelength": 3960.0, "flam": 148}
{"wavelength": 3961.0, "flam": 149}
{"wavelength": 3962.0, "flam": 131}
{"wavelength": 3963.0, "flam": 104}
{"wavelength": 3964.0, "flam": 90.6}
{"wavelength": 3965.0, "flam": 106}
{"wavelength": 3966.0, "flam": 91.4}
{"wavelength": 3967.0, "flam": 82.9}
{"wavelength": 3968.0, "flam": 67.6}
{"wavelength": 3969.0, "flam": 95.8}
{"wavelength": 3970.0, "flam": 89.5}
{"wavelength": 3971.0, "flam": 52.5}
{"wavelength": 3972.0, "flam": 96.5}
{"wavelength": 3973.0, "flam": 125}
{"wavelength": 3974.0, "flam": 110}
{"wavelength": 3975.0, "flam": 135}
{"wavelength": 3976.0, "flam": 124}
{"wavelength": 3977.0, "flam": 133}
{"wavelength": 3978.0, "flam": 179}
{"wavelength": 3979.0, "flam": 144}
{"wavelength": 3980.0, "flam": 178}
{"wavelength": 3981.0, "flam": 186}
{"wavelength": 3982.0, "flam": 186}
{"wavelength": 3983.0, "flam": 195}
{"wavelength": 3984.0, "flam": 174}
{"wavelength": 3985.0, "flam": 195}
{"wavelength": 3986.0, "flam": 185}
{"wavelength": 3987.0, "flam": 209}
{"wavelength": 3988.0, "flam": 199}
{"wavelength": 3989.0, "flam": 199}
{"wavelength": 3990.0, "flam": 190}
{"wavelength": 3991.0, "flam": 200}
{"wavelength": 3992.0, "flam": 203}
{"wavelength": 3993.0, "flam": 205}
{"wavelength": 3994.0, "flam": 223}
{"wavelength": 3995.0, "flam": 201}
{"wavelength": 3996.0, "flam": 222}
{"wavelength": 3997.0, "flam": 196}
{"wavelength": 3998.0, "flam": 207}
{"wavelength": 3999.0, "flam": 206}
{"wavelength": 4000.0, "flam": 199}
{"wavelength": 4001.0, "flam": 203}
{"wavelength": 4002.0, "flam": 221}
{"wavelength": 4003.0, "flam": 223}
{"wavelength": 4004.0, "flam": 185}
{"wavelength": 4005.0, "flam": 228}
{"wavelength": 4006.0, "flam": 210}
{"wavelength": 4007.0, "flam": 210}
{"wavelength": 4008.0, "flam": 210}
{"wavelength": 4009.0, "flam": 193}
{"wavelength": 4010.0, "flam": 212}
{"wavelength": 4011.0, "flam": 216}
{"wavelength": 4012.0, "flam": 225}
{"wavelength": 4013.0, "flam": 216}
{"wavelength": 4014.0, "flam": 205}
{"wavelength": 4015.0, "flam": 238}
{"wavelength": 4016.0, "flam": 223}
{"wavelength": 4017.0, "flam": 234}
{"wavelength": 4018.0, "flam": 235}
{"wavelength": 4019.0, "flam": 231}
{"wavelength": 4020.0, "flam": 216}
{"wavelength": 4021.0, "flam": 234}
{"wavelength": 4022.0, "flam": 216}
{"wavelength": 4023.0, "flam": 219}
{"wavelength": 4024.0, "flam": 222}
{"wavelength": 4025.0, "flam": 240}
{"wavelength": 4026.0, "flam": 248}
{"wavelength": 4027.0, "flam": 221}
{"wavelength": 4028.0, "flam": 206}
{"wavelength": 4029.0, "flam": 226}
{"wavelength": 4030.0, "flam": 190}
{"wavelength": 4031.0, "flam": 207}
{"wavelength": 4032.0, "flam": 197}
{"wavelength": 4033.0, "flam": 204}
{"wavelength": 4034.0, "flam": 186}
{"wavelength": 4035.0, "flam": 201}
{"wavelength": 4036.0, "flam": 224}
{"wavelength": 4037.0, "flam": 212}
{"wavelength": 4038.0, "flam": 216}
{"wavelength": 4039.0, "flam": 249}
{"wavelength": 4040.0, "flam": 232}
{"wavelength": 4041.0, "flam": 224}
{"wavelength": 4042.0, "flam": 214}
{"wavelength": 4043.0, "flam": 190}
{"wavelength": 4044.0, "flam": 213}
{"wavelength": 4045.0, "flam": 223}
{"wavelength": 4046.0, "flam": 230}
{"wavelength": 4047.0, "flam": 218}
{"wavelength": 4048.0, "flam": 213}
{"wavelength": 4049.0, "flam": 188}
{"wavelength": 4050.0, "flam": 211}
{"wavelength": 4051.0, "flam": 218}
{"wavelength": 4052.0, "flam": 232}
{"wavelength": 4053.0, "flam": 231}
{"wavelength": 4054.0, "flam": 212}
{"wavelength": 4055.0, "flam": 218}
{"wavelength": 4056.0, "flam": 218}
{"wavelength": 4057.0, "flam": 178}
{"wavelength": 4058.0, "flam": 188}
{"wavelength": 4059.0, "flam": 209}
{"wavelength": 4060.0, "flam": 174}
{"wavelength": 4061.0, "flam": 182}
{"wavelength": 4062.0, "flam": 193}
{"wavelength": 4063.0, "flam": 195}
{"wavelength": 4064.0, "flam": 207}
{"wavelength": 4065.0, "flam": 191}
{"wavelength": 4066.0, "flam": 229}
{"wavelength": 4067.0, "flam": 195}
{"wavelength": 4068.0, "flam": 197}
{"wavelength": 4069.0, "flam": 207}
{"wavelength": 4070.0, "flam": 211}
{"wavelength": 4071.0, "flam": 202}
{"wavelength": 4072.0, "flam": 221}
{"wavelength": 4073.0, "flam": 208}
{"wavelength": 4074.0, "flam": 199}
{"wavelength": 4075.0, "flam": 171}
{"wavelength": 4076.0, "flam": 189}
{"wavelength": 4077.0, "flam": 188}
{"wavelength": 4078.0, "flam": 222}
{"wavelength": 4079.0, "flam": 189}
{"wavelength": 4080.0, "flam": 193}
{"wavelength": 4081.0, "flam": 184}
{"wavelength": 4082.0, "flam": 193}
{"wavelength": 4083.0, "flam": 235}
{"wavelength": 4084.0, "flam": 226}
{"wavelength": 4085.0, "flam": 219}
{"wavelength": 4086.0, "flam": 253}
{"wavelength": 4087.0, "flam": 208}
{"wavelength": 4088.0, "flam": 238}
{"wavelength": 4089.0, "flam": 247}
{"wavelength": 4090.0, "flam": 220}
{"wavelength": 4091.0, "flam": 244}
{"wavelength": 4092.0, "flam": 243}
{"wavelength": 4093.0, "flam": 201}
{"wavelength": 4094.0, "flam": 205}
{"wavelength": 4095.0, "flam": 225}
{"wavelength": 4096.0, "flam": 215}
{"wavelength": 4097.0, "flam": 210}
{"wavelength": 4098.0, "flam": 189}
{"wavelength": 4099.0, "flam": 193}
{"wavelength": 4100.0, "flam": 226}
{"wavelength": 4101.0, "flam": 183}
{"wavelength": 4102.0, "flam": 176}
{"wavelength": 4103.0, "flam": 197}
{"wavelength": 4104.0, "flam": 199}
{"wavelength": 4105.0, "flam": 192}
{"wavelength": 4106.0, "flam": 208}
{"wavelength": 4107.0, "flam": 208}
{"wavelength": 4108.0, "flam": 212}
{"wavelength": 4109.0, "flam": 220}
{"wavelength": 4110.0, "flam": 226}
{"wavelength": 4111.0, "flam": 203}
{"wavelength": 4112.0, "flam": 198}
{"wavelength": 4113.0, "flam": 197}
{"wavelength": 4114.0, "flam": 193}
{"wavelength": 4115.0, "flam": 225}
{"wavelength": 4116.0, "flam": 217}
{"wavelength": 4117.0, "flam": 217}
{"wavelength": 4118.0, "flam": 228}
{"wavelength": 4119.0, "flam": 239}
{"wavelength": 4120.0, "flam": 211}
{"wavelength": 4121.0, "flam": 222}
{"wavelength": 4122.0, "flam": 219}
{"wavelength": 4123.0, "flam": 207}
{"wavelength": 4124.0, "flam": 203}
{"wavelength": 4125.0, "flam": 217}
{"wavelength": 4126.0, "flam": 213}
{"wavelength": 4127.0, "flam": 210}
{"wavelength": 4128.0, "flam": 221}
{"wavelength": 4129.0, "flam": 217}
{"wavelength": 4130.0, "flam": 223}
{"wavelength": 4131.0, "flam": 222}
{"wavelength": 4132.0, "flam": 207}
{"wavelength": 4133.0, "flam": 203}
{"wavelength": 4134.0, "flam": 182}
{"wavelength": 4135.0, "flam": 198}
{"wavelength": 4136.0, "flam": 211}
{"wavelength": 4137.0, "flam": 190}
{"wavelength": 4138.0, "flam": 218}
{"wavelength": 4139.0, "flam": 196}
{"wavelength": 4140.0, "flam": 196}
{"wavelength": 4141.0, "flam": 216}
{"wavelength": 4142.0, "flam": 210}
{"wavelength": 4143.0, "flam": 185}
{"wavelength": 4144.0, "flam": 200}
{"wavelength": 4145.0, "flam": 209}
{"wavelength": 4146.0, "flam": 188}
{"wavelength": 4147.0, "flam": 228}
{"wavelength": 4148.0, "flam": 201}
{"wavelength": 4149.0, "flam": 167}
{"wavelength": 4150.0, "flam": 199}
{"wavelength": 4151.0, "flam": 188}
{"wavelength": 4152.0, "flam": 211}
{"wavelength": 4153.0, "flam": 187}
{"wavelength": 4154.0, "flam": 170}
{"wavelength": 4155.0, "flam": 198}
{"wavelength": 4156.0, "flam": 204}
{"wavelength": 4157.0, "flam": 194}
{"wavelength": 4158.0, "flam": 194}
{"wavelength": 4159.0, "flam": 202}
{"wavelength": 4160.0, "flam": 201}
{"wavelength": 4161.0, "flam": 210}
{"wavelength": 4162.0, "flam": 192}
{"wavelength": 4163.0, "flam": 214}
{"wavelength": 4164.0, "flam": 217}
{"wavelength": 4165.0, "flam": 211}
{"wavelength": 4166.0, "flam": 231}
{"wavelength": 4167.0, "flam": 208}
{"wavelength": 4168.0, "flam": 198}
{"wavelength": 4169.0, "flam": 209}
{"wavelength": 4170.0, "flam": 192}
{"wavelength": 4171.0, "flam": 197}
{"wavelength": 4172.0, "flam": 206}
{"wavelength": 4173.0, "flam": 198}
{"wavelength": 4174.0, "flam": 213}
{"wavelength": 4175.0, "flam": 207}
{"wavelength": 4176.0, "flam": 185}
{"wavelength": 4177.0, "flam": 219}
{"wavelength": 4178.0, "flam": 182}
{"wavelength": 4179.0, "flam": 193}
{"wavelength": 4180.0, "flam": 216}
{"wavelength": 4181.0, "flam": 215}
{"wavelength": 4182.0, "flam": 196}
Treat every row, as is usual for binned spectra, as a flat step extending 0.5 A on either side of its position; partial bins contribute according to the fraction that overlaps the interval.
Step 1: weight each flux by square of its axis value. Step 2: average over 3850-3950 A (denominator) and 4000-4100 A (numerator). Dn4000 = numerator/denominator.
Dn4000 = 1.94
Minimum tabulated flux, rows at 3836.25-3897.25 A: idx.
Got 51.4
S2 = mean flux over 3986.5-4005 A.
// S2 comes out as 206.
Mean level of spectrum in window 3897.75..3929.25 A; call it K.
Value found 140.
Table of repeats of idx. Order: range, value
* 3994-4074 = 174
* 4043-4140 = 171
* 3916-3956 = 48.7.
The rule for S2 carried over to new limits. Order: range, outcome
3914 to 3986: 124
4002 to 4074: 213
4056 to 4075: 199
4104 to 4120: 212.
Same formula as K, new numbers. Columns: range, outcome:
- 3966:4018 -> 181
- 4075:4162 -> 207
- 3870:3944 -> 120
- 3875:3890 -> 108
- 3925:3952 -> 104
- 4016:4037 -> 218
